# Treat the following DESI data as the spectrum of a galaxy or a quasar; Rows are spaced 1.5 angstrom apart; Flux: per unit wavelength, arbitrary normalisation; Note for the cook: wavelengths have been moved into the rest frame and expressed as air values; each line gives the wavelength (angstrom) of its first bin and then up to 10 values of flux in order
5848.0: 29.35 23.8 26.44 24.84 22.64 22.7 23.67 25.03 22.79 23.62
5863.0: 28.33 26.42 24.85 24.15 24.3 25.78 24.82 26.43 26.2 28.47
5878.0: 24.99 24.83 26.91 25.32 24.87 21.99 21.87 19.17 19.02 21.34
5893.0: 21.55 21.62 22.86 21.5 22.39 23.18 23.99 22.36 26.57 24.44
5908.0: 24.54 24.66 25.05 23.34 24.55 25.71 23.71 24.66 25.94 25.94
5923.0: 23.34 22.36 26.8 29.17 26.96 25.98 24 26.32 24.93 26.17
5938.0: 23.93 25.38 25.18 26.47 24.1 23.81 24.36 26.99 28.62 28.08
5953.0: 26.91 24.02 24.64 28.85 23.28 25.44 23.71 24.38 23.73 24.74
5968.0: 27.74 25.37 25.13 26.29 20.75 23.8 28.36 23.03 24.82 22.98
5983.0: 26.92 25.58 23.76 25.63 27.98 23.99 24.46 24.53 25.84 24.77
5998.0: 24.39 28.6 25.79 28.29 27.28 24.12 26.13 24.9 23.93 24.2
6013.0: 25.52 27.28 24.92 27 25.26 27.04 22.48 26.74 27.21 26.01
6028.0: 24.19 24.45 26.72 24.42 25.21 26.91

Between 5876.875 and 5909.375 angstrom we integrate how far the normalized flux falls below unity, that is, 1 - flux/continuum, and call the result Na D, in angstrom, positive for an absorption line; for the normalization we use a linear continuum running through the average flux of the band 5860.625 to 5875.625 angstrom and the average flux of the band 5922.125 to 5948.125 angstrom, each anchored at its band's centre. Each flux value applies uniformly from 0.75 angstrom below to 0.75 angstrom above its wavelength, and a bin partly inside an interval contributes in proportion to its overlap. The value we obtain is 2.8 angstrom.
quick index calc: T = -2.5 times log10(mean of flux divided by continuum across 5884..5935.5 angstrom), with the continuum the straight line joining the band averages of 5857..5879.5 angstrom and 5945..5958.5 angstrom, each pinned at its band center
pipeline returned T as 0.08 mag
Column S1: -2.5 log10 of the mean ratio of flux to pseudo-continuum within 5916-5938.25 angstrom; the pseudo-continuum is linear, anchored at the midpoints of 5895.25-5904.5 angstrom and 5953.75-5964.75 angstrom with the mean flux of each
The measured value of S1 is -0.07 mag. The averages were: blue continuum 22.8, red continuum 24.8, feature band 25.4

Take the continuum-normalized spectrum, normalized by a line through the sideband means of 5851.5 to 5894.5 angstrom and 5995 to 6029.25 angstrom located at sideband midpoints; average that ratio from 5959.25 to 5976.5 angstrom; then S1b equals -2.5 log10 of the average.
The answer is 0.02 mag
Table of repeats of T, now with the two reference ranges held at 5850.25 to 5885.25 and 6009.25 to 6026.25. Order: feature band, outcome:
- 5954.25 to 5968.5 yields 0.02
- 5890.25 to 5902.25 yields 0.14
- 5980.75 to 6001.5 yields 0.01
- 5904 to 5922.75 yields 0.02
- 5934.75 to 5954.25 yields -0.02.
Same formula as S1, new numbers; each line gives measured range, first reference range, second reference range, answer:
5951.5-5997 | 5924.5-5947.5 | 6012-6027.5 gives 0.02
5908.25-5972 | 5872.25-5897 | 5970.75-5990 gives -0.04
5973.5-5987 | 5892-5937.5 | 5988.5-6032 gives 0.03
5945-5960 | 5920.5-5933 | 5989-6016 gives -0.02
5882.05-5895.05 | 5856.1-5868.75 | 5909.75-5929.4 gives 0.15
